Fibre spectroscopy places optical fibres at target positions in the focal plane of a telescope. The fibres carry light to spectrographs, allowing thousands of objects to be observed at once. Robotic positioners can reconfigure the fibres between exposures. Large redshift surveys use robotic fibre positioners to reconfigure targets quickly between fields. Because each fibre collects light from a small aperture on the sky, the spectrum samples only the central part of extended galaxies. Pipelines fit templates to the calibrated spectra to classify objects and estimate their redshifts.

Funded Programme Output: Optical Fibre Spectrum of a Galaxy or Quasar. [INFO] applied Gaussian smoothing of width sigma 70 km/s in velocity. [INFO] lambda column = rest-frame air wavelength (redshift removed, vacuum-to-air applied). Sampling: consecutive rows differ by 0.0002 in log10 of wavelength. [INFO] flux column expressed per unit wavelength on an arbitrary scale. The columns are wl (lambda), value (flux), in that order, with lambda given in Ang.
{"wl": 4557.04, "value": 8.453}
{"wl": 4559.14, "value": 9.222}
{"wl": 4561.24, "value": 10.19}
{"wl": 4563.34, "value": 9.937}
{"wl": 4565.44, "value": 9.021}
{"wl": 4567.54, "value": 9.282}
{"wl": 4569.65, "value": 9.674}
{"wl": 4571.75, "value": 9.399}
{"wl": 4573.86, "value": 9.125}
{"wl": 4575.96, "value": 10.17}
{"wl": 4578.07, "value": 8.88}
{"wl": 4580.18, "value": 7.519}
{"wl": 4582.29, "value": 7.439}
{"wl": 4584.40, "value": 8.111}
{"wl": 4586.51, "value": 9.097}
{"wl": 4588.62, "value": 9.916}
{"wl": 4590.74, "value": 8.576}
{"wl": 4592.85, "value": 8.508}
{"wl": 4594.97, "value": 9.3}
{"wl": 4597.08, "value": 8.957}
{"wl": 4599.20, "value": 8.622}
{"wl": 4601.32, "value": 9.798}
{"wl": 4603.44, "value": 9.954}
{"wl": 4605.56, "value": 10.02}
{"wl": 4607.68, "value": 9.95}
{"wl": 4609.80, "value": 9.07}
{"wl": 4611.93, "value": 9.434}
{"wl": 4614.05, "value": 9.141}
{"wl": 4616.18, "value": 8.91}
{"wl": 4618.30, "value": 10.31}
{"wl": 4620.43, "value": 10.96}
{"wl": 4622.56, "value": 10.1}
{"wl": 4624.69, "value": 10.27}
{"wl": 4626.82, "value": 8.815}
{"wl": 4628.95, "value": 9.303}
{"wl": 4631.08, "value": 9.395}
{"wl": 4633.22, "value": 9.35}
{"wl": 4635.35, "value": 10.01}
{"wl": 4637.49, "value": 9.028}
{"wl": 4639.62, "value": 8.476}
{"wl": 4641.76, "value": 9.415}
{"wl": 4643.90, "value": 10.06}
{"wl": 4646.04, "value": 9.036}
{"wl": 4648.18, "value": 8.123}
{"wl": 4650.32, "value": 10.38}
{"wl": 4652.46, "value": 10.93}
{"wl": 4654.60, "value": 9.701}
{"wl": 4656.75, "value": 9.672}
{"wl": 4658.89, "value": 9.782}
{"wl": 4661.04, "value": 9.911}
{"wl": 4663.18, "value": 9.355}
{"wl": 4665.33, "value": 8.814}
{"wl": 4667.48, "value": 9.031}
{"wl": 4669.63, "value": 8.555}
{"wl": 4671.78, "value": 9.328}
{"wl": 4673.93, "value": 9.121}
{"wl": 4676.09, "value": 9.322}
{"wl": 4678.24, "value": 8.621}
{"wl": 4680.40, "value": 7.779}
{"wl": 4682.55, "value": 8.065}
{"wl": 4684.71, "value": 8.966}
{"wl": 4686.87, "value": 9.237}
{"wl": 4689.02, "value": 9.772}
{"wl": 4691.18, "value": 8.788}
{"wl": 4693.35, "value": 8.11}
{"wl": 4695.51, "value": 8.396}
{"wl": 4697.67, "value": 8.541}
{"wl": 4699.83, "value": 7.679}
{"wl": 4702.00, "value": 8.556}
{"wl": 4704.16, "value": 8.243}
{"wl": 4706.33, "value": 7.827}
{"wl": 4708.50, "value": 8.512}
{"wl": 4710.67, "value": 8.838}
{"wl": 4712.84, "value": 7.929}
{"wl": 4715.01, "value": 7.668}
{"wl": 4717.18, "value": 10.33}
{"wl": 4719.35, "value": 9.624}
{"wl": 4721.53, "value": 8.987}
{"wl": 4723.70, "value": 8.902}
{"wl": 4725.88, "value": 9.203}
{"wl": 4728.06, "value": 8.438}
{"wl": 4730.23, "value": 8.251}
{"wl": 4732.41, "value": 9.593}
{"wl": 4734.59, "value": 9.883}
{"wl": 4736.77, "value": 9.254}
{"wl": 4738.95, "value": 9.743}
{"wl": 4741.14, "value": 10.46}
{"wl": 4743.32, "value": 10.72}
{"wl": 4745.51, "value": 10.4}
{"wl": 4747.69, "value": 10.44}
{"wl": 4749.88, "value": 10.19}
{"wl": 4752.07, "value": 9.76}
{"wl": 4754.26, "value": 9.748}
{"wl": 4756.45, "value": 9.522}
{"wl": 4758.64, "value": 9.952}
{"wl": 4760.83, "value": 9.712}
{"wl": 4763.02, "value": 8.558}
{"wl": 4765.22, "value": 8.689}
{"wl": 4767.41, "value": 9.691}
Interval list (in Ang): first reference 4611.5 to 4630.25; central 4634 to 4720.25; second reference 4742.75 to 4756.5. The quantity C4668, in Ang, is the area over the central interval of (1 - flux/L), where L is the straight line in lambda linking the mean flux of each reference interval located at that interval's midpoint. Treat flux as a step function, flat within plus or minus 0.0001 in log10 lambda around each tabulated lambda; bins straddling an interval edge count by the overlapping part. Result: 7.8 Ang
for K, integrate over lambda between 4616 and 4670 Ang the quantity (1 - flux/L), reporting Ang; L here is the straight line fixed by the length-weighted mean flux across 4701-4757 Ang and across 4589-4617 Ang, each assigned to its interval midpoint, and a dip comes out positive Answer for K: -1.64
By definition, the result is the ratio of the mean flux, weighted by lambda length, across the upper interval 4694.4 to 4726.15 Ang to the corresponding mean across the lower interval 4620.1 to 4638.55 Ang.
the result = 0.89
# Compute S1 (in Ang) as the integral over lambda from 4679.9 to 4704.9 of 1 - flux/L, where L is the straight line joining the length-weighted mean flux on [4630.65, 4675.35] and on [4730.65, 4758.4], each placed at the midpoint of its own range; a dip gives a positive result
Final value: 2.9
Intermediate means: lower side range 9.4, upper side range 9.93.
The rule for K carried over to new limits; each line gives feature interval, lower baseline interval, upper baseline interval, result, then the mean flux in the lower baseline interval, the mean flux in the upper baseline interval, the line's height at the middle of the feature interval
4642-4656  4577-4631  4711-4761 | -0.54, 9.24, 9.5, 9.33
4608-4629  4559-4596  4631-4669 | -0.83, 9.07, 9.46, 9.29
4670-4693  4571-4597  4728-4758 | 1.36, 8.84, 9.79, 9.42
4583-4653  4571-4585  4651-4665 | -1.20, 8.66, 9.85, 9.26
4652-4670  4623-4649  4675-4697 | -1.02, 9.3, 8.7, 9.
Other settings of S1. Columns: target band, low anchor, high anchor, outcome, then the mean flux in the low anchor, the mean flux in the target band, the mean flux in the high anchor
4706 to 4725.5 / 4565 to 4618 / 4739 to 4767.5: 1.8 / 9.13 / 8.79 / 9.83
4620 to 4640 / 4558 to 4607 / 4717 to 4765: -0.6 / 9.17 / 9.56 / 9.59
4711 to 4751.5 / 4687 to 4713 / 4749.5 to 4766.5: -1.8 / 8.48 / 9.44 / 9.49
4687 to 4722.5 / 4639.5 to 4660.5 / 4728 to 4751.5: 4.1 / 9.61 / 8.63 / 9.82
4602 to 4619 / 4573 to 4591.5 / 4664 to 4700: -1.6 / 8.76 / 9.59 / 8.74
